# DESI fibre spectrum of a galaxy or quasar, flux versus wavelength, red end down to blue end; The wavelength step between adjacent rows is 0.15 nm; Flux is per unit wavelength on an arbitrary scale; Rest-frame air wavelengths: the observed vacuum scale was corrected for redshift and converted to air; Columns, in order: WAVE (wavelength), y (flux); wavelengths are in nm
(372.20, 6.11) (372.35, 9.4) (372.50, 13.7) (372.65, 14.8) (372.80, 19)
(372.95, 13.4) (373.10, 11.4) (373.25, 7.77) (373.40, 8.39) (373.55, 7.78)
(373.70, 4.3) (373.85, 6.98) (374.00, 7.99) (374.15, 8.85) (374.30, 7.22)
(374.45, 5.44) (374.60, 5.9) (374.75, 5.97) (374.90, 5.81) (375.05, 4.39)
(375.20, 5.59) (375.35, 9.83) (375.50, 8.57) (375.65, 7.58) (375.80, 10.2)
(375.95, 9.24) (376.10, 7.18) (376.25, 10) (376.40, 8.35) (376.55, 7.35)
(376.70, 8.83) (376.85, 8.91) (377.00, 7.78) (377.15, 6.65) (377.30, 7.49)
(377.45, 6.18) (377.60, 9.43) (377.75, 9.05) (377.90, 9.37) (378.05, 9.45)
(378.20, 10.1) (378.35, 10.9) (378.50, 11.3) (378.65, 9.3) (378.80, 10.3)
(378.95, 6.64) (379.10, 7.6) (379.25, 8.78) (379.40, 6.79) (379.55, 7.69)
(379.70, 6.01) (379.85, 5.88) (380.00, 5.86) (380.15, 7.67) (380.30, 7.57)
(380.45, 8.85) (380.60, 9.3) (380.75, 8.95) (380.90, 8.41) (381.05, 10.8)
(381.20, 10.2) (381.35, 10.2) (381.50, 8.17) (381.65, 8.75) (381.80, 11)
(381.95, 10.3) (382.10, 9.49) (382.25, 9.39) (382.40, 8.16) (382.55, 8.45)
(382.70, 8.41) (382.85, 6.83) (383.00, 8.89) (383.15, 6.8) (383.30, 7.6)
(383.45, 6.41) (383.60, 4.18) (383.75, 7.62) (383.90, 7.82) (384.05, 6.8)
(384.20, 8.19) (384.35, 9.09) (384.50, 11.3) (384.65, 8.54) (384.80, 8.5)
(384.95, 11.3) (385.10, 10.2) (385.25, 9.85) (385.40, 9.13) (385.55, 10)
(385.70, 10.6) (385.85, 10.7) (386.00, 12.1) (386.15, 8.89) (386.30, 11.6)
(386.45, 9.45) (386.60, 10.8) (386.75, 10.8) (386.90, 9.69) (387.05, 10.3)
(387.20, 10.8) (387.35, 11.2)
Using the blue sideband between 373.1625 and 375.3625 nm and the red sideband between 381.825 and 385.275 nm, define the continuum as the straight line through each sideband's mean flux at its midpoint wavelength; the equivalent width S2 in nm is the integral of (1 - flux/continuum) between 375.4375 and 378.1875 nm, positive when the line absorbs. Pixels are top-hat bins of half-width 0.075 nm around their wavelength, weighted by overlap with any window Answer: -0.47 nm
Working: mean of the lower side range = 6.75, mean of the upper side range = 8.46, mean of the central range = 8.46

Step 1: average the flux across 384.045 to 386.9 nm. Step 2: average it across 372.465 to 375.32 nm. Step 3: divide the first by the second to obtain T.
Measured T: 1.2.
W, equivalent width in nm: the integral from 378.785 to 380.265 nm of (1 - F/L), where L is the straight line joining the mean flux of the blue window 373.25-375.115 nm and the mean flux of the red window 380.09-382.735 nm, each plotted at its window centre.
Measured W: 0.22 nm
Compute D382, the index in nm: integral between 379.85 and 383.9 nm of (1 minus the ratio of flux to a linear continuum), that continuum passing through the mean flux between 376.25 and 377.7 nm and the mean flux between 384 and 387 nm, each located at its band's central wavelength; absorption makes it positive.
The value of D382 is 0.332 nm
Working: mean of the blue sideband 8.02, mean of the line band 8.34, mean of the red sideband 9.91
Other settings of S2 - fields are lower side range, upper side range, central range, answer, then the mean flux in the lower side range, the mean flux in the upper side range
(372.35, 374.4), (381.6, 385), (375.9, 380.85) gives 0.48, 10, 8.4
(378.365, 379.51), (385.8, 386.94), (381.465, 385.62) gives 0.52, 8.76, 10.5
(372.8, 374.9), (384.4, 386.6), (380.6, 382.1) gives -0.03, 8.13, 10.2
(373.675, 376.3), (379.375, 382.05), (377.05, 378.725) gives -0.23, 7.31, 8.51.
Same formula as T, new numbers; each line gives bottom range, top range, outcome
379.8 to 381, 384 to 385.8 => 1.20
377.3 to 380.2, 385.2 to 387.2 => 1.24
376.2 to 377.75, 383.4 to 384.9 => 0.98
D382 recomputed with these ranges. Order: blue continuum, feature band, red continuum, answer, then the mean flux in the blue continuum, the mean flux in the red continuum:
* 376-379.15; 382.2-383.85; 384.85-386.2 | 0.385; 8.69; 10.3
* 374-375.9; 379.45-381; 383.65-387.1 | 0.145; 7.18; 9.66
